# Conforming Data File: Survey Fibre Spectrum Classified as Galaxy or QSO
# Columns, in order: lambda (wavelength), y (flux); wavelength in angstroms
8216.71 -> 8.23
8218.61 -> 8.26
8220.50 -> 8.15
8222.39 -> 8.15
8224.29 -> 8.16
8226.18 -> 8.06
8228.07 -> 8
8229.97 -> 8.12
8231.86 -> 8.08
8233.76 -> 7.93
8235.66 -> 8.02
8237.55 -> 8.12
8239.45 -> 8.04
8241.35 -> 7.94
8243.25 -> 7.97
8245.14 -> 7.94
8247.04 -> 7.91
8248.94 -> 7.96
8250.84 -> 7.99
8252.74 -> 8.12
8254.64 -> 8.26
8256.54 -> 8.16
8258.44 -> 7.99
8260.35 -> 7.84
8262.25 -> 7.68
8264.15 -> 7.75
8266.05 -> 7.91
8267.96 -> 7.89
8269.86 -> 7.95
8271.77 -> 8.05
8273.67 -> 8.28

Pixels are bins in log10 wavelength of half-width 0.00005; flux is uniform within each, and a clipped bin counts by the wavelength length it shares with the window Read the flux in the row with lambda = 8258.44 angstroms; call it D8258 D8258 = 7.99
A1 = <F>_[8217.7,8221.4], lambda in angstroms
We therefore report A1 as 8.21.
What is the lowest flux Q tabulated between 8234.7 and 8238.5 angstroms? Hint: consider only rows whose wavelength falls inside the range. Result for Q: 8.02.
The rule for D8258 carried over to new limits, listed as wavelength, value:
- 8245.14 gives 7.94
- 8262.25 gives 7.68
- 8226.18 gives 8.06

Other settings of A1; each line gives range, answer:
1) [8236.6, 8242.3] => 8.03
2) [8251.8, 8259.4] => 8.13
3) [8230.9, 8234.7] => 8.01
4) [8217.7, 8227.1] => 8.16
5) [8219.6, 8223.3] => 8.16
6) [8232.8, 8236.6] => 7.96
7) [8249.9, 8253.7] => 8.06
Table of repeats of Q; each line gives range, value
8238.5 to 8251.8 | 7.91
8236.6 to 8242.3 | 7.94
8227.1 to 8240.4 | 7.93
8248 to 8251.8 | 7.96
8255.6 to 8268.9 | 7.68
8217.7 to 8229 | 8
